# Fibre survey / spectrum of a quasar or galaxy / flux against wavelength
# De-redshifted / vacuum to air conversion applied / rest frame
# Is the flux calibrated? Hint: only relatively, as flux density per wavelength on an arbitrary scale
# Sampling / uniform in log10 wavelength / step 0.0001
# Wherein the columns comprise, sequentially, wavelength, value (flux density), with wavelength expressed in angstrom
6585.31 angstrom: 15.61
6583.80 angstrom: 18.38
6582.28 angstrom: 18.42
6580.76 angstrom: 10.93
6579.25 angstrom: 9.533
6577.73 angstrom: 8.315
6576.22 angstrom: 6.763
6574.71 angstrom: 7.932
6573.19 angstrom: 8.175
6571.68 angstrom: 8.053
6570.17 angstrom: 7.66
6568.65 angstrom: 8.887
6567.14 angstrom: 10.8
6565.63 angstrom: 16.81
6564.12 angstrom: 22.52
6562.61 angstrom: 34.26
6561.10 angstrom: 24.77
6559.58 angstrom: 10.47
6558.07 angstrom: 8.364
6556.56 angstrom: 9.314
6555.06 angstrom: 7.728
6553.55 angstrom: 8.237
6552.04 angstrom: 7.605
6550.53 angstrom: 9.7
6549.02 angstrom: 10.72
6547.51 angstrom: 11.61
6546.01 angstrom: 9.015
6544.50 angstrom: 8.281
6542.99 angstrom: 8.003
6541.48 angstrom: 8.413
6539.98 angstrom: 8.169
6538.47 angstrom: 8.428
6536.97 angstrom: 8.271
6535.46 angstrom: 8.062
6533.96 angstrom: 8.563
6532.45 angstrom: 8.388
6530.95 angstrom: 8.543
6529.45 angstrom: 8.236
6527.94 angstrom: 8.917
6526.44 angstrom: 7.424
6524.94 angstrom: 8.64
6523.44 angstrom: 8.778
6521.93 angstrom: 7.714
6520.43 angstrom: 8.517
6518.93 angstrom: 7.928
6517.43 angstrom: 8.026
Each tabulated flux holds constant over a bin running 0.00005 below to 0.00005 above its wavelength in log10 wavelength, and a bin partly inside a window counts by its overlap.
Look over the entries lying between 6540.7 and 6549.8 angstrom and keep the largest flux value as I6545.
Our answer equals 11.61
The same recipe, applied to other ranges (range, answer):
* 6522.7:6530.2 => 8.917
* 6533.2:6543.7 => 8.563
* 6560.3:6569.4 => 34.26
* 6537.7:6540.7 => 8.428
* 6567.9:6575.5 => 8.887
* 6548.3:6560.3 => 10.72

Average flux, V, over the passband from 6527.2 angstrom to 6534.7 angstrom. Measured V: 8.52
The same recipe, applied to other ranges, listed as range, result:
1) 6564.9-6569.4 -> 12.2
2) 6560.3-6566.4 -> 24.5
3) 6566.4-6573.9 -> 8.72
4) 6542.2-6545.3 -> 8.13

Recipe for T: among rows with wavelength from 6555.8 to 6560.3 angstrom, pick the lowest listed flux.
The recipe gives 8.364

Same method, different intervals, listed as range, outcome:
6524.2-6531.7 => 7.424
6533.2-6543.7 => 8.003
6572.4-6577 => 6.763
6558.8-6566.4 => 10.47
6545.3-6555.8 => 7.605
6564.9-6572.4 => 7.66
